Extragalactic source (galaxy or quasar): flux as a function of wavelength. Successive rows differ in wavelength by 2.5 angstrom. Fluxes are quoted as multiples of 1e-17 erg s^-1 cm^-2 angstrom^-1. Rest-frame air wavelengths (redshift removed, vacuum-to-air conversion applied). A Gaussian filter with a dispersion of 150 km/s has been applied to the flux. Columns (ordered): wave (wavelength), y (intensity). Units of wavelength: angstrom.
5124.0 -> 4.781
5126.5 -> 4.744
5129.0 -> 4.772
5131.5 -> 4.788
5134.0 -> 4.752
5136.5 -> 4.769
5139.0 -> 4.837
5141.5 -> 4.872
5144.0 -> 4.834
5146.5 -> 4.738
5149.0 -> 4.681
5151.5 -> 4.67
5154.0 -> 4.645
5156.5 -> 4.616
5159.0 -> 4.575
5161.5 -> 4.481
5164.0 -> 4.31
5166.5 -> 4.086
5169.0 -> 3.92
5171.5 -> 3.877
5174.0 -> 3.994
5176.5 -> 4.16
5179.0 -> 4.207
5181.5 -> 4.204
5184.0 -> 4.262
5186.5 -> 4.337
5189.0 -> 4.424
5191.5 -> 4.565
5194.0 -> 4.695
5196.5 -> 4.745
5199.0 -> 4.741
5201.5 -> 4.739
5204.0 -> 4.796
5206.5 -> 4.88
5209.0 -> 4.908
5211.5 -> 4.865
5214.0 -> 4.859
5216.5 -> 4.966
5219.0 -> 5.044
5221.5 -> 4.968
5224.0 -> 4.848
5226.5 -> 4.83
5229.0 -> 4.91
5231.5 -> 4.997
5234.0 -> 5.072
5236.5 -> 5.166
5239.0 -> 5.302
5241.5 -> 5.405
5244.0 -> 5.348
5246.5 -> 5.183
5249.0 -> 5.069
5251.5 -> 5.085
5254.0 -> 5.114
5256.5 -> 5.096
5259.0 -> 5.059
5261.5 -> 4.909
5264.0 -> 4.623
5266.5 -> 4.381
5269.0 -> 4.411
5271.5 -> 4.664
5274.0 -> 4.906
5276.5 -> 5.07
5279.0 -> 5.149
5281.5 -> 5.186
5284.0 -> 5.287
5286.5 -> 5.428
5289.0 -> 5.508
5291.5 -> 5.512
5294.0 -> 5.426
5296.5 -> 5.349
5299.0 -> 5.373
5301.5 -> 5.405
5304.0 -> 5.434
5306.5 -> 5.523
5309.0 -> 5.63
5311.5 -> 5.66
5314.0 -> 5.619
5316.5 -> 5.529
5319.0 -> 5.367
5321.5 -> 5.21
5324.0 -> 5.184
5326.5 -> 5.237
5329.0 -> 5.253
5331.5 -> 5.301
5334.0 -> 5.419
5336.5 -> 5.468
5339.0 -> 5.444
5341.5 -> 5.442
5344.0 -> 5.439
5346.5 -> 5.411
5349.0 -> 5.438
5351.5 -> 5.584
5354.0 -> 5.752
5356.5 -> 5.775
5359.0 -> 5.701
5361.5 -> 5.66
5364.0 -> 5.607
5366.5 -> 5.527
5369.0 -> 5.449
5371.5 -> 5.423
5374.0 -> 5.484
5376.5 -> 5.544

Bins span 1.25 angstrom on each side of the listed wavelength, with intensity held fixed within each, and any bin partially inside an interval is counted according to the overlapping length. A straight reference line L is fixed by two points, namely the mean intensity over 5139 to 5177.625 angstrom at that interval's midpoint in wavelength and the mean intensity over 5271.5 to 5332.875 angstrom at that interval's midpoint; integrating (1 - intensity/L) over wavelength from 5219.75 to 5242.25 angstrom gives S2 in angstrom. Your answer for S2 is -0.68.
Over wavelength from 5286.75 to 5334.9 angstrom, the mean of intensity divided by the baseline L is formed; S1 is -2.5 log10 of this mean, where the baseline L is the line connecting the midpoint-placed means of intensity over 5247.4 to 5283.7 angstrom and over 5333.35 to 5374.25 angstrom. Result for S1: -0.04 mag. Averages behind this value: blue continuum 4.92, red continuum 5.53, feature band 5.42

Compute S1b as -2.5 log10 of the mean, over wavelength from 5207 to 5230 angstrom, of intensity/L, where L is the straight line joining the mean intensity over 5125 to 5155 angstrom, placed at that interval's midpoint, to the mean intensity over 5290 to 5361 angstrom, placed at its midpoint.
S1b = 0.032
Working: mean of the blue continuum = 4.76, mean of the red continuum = 5.46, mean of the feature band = 4.91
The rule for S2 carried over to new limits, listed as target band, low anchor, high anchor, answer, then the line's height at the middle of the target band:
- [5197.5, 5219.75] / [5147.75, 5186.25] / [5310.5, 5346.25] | -1.30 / 4.59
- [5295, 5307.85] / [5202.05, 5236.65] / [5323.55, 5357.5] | -0.35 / 5.28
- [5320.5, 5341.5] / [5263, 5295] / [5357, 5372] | 0.18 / 5.37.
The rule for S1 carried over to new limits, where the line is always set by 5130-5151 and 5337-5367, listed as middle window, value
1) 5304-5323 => -0.015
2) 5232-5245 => -0.021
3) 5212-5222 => 0.024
